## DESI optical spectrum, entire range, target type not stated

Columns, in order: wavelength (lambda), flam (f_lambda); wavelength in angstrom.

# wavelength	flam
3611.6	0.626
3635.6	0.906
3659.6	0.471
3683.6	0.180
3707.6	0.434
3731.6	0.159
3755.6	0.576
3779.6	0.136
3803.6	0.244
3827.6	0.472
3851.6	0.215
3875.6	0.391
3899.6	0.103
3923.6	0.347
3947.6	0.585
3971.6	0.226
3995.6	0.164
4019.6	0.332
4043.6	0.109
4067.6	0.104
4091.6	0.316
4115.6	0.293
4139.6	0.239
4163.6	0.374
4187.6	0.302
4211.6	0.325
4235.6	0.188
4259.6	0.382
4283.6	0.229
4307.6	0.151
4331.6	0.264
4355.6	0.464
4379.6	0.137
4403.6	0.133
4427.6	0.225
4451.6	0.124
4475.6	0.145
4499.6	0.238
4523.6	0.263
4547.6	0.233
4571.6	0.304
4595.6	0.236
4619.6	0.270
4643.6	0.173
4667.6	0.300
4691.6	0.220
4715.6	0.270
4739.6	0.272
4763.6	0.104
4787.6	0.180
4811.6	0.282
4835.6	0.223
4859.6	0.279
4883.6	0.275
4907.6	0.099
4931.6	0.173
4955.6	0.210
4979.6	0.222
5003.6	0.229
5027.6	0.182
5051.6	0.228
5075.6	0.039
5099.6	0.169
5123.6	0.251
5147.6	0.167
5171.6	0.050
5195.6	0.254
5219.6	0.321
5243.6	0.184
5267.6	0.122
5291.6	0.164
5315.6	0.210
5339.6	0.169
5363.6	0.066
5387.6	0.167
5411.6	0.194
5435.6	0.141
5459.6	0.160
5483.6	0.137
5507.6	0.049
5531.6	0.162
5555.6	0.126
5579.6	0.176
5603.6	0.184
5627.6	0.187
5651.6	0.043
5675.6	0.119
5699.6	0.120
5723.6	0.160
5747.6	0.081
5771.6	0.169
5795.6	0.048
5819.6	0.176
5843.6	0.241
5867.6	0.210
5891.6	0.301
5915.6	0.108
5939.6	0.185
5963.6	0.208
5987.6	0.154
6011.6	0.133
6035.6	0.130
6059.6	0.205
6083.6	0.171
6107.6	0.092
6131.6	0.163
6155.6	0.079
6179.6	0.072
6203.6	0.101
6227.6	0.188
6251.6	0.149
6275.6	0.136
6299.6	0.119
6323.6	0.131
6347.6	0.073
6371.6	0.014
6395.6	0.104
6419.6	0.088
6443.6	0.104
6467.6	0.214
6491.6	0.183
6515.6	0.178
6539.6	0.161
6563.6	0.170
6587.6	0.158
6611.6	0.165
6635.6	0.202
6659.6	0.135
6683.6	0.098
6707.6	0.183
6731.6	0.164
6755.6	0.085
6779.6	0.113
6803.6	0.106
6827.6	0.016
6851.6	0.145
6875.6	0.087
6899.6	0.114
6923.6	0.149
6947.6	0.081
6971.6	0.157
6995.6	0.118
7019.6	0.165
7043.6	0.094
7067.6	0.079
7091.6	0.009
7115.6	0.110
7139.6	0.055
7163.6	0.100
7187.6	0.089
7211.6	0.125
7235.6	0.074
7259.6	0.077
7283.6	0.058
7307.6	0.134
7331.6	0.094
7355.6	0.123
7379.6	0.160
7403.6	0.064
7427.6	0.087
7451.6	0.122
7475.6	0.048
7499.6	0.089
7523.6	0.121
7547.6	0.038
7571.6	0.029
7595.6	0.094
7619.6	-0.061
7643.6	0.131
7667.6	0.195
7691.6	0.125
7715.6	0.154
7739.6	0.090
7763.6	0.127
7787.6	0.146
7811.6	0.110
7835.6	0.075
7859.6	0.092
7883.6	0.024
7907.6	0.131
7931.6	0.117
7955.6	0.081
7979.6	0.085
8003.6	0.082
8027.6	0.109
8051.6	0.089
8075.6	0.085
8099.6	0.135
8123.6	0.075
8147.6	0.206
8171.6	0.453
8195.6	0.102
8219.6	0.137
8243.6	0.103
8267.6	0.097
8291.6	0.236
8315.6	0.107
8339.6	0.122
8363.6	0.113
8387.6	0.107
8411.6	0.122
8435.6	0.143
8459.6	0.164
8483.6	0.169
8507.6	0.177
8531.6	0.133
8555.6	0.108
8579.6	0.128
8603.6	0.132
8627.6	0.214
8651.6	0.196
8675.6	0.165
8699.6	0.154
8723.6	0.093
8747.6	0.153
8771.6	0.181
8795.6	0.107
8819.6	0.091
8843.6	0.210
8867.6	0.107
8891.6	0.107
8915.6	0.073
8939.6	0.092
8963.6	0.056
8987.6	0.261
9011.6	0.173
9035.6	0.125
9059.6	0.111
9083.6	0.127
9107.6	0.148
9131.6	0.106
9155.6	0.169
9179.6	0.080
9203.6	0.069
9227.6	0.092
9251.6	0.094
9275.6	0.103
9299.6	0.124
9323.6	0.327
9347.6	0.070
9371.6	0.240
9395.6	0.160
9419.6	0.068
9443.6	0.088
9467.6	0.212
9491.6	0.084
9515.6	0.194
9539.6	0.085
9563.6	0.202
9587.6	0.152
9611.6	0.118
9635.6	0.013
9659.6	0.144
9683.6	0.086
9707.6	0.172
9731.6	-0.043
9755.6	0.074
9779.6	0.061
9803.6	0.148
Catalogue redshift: 1.189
